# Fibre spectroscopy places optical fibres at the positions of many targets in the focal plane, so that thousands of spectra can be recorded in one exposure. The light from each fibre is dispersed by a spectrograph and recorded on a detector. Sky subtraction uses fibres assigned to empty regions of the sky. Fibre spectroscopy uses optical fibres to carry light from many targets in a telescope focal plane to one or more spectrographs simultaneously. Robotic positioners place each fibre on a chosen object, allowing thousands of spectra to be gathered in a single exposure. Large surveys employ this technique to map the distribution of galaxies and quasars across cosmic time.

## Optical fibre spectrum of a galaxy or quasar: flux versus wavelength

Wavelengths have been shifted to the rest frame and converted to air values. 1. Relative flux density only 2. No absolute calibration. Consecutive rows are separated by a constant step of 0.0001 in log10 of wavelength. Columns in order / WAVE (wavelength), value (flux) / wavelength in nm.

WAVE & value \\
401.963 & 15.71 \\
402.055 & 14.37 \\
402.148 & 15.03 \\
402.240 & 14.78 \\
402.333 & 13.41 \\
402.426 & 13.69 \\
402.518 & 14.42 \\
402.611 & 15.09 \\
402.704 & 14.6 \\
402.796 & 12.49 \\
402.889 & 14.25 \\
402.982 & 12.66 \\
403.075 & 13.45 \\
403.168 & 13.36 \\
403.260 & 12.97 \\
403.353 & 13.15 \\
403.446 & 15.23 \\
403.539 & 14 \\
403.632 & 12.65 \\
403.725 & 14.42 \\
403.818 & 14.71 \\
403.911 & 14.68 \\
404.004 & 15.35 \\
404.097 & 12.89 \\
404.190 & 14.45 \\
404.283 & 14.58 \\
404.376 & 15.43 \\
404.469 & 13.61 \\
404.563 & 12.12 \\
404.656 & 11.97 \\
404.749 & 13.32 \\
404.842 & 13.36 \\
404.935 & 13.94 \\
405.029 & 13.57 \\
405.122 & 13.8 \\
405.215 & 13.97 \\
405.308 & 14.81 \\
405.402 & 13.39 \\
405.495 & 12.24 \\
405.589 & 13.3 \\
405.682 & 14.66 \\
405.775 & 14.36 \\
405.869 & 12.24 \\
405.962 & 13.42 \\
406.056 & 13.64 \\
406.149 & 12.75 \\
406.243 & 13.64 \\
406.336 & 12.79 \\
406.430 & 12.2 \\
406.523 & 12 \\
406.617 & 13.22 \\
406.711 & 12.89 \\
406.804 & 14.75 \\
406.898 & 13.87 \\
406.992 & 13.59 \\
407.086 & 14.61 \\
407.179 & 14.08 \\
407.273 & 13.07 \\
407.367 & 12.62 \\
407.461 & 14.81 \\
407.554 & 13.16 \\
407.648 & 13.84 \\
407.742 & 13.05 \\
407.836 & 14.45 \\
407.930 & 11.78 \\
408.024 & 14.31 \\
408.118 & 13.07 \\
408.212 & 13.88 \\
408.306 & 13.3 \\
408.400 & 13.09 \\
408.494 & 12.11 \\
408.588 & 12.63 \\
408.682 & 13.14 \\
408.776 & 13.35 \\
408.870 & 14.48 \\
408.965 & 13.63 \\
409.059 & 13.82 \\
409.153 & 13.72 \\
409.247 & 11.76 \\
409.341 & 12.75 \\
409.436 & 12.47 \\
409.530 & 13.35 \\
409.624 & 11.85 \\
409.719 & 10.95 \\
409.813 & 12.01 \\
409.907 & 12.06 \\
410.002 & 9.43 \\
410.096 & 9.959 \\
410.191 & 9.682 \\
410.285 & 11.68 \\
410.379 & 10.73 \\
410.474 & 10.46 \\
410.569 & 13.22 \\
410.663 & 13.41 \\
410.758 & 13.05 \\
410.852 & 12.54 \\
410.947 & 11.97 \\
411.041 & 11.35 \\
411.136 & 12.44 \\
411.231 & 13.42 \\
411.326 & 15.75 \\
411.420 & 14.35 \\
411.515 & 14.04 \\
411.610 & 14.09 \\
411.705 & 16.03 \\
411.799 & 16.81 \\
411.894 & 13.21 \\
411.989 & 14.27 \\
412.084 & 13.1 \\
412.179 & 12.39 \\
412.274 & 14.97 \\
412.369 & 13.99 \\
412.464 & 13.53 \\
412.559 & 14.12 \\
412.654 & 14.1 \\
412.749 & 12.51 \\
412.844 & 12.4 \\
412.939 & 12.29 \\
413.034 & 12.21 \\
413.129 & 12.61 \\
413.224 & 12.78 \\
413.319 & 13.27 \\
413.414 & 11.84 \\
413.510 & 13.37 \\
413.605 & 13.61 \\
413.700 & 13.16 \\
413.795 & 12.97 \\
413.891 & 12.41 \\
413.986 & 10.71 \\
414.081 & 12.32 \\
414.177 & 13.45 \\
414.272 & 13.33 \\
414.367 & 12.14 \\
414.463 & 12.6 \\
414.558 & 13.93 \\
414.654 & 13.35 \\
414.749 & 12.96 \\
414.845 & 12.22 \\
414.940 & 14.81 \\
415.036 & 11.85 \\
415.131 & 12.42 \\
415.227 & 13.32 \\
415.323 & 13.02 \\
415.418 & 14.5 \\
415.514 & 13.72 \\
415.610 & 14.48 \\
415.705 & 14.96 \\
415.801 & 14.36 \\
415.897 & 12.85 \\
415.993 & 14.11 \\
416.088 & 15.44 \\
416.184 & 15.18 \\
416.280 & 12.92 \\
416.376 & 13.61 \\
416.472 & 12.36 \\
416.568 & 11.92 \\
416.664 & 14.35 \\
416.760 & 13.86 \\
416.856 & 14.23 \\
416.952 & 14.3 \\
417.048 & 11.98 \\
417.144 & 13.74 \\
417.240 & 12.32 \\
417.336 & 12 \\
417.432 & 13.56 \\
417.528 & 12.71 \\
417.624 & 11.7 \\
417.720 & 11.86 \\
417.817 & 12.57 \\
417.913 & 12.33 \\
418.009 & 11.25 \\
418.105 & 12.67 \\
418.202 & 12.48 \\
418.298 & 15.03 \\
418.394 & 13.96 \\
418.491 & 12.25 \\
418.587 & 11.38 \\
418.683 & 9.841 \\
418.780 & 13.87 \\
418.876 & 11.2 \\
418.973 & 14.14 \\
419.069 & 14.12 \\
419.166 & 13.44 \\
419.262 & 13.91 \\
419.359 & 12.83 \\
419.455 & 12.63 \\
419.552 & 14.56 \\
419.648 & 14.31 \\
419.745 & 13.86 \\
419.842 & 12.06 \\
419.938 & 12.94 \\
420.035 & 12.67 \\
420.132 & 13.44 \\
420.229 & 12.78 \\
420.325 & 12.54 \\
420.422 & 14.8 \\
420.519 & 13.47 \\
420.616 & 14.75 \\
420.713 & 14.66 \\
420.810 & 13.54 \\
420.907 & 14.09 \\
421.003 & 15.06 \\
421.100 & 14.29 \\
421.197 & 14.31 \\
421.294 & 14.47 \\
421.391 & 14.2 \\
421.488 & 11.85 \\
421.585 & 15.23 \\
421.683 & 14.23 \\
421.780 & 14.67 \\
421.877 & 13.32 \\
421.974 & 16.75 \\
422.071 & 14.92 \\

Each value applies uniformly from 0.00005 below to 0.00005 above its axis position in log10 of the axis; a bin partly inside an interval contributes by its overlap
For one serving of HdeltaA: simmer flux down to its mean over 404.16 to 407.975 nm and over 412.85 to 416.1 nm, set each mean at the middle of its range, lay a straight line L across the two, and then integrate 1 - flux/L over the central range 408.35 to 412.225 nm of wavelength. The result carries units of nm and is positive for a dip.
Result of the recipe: 0.149 nm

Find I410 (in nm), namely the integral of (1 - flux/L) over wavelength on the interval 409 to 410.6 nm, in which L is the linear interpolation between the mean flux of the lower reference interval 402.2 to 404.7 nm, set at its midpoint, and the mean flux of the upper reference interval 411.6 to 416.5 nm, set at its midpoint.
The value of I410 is 0.216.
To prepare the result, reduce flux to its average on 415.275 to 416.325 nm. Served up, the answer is 14.1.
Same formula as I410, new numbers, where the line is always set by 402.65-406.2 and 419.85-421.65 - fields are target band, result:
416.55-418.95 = 0.18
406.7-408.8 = 0.04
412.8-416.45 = 0.15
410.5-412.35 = 0.01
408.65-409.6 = 0.03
